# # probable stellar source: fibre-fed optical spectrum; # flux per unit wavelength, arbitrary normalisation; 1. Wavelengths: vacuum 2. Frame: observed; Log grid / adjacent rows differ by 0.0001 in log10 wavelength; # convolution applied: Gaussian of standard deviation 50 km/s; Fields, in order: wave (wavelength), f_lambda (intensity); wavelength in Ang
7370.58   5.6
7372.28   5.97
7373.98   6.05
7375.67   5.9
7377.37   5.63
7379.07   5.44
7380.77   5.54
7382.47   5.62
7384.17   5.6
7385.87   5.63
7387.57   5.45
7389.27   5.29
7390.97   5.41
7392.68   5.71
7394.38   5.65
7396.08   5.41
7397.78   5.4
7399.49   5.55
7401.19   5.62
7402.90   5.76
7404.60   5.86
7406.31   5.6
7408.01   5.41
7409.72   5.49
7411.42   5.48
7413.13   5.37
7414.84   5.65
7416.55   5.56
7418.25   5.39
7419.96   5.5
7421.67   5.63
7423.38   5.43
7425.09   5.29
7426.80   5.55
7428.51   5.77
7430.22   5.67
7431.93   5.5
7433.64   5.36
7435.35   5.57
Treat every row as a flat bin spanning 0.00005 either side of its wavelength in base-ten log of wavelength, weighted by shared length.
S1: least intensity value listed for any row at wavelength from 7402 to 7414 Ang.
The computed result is 5.37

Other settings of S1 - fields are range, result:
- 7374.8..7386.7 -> 5.44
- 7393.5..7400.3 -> 5.4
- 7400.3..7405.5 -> 5.62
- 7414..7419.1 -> 5.39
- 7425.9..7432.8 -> 5.5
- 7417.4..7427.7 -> 5.29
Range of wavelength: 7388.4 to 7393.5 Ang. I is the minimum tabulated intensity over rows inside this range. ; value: 5.29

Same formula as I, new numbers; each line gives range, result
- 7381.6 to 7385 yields 5.6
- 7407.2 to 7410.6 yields 5.41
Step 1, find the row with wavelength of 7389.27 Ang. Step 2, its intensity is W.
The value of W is 5.29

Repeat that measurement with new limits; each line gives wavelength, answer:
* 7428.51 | 5.77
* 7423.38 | 5.43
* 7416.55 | 5.56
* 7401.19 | 5.62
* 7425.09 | 5.29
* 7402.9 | 5.76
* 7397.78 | 5.4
